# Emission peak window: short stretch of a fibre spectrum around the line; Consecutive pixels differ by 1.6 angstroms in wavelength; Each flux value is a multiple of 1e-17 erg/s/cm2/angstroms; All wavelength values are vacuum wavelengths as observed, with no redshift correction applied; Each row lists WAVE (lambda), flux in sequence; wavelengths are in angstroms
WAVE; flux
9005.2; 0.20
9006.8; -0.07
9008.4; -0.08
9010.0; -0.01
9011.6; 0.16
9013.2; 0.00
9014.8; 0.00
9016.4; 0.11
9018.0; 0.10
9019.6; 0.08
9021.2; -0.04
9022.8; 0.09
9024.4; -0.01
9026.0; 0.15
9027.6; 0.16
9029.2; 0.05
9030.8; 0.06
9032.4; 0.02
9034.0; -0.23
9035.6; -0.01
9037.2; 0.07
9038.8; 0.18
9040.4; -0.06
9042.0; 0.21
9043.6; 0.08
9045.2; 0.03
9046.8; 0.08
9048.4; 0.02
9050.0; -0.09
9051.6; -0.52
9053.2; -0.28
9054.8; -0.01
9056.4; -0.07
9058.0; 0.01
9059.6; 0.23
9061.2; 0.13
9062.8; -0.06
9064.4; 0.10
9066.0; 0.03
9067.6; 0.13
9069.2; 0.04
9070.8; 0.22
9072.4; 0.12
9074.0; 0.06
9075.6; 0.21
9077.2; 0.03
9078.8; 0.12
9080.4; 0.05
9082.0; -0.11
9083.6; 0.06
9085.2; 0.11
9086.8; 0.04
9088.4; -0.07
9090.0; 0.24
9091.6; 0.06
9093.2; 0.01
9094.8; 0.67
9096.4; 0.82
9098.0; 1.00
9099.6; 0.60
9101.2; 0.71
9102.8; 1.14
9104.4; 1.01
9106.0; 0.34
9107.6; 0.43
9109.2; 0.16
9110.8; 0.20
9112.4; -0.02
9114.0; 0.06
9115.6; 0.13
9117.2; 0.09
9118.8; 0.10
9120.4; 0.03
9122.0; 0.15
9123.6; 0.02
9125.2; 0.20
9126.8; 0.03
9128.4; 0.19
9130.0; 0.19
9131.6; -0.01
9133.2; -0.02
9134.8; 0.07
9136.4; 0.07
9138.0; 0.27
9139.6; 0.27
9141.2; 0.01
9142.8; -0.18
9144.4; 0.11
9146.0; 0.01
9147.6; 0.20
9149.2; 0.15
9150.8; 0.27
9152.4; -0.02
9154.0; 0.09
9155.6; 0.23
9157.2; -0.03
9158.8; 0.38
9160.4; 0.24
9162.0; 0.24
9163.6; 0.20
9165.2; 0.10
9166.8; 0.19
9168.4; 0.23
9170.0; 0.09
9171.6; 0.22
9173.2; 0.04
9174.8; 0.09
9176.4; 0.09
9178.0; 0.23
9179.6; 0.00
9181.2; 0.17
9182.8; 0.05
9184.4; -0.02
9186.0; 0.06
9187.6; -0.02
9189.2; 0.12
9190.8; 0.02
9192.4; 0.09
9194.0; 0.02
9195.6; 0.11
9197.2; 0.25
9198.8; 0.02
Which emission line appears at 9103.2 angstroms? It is [O II]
